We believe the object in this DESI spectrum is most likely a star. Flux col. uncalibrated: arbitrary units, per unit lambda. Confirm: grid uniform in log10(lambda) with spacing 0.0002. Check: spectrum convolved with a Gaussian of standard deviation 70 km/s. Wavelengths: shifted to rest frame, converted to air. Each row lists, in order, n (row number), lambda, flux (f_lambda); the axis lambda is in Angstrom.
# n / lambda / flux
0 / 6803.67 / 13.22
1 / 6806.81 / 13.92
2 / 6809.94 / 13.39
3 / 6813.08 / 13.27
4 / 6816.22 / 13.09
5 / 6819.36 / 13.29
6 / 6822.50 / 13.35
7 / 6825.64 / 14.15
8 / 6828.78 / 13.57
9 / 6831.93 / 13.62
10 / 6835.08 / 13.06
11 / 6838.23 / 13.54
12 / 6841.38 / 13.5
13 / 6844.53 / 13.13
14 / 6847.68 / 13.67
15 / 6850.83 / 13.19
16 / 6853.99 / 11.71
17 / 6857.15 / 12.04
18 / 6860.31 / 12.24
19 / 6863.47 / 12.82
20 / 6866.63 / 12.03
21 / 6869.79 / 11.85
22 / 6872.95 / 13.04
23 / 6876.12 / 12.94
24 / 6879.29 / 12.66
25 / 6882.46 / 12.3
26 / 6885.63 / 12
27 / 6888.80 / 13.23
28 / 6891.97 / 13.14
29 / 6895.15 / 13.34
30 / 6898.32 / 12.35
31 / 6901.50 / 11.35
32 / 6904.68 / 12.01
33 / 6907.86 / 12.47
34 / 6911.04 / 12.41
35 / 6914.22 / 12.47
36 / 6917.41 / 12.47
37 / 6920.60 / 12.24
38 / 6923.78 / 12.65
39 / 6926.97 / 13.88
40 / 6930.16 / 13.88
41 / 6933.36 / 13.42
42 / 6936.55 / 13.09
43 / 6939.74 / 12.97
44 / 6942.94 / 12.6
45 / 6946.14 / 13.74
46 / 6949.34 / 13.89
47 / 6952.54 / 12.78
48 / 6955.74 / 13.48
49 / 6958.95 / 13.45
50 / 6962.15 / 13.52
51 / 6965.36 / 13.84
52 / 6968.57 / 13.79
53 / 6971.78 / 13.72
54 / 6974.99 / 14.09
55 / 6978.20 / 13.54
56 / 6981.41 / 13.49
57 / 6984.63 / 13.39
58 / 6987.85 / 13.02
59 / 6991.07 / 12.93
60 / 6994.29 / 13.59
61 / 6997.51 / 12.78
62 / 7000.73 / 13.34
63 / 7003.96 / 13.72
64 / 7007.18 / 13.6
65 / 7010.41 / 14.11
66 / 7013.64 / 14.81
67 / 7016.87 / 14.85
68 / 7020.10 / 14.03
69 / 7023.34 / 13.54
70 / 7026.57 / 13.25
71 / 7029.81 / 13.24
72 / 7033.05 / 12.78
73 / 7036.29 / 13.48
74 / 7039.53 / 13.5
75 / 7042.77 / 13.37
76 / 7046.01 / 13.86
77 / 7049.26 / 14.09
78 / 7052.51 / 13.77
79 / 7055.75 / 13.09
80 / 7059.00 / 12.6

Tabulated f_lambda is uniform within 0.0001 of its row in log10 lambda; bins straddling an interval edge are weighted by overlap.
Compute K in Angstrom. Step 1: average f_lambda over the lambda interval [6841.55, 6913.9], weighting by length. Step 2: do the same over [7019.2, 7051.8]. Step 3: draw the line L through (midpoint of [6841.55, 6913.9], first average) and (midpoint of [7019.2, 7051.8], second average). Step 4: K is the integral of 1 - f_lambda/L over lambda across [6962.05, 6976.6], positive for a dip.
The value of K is -0.8 Angstrom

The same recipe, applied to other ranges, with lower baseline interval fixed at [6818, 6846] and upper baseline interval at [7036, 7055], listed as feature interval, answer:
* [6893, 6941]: 2.88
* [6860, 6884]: 1.79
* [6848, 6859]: 0.83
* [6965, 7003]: 0.45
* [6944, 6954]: 0.11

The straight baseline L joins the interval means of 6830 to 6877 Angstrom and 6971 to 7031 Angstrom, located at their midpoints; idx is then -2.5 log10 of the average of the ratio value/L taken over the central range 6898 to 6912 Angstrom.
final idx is 0.09 mag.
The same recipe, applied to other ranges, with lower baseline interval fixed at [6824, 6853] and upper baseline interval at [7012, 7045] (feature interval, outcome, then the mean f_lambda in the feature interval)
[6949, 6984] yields 0.002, 13.6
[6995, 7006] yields 0.027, 13.3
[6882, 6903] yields 0.081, 12.5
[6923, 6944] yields 0.026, 13.2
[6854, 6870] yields 0.111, 12.2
